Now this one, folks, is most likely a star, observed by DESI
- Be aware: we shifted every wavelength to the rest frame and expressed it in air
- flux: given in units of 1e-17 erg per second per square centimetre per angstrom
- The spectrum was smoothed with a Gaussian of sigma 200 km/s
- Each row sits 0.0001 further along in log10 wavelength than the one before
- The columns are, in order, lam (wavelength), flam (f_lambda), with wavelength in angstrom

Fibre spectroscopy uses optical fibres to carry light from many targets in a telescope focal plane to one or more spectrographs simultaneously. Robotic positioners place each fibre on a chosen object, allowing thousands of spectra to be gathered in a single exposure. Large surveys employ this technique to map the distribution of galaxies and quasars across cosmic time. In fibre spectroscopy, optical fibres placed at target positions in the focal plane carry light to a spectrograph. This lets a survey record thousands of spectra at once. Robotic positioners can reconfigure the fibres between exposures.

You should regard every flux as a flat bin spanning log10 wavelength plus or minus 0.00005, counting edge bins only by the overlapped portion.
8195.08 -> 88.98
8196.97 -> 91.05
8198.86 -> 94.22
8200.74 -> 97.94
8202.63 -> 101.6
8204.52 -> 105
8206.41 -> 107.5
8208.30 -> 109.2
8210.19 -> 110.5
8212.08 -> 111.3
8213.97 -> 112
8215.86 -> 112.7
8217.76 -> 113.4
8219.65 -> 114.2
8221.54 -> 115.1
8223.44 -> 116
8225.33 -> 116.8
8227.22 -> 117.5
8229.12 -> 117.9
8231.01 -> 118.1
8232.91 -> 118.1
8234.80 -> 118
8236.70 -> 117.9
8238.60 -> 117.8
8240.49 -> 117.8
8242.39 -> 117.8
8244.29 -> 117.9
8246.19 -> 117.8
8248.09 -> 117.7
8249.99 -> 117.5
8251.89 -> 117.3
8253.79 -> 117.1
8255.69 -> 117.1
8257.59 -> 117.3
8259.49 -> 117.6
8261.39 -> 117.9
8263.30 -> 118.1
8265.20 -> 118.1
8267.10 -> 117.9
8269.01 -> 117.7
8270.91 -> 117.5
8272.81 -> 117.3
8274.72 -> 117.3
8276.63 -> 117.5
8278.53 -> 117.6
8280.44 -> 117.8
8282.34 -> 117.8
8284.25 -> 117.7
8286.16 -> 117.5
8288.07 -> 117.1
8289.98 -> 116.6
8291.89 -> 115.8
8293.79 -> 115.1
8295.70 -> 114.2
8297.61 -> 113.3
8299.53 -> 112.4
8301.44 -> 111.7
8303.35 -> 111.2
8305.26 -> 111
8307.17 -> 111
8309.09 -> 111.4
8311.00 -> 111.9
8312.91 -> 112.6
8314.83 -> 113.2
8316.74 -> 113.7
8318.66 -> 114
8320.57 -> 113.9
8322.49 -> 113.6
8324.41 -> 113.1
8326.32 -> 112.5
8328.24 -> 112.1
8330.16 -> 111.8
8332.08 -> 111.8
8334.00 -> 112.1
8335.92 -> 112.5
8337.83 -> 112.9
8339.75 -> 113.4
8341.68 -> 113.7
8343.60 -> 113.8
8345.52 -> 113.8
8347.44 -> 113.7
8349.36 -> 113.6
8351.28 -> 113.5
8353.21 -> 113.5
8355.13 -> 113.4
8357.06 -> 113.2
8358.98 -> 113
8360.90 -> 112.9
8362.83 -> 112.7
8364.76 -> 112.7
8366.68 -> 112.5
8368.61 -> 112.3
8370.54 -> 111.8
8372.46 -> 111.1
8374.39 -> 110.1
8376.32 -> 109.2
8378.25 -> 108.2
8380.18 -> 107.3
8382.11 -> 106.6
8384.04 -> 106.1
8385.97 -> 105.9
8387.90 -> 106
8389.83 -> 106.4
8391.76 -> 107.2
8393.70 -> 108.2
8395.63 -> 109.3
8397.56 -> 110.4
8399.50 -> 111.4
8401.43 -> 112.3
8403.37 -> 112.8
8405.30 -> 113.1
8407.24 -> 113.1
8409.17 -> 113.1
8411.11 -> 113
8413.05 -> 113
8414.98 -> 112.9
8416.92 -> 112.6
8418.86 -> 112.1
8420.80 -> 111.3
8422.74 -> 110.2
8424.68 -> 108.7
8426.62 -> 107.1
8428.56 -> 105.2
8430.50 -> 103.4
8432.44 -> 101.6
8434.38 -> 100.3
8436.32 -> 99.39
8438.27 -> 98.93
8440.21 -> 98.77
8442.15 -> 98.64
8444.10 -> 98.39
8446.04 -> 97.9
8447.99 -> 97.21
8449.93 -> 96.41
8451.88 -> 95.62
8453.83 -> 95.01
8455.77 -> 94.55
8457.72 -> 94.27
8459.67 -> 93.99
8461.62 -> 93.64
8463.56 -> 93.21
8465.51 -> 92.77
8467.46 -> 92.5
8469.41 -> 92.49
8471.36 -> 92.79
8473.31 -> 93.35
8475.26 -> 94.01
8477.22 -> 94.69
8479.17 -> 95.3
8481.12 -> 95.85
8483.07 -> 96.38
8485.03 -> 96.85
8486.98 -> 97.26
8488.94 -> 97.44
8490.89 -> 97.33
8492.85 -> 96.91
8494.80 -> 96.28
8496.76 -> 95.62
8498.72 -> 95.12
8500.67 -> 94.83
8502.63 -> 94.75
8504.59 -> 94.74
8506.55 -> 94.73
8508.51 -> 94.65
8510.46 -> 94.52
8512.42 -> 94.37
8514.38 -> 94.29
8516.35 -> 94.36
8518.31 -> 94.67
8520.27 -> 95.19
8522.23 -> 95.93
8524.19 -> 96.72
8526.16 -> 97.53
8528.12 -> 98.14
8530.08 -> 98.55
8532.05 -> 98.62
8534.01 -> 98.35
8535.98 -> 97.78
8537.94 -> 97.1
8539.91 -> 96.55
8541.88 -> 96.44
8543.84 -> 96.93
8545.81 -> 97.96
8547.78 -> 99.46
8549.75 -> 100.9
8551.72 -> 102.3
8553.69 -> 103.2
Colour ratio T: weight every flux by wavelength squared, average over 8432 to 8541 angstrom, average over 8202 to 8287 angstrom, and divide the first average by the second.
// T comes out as 0.88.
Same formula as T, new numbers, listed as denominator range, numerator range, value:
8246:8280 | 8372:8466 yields 0.93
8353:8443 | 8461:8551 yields 0.90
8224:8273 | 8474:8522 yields 0.86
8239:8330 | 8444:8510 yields 0.86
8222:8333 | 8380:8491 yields 0.92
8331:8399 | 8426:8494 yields 0.89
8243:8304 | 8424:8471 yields 0.87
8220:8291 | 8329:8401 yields 0.97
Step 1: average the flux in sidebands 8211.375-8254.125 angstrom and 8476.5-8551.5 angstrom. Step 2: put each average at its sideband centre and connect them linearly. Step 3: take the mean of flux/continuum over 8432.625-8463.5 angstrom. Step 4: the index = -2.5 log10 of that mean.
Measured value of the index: 0.05 mag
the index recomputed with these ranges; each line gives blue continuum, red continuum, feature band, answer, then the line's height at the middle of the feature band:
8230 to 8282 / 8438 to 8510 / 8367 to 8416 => -0.063 mag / 104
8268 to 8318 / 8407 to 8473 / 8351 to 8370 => -0.041 mag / 109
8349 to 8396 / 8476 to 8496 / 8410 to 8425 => -0.071 mag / 105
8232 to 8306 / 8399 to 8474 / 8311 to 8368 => -0.023 mag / 111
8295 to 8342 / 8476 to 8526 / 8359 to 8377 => -0.038 mag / 108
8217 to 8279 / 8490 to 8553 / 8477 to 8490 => 0.035 mag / 99.5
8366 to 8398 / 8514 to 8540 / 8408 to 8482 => 0.034 mag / 103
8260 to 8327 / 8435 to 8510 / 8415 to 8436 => -0.068 mag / 101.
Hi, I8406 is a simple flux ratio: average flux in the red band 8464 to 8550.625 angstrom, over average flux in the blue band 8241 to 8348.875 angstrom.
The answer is 0.83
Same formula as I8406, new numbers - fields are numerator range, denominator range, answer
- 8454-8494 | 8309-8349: 0.84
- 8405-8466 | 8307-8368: 0.91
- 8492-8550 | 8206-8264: 0.83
